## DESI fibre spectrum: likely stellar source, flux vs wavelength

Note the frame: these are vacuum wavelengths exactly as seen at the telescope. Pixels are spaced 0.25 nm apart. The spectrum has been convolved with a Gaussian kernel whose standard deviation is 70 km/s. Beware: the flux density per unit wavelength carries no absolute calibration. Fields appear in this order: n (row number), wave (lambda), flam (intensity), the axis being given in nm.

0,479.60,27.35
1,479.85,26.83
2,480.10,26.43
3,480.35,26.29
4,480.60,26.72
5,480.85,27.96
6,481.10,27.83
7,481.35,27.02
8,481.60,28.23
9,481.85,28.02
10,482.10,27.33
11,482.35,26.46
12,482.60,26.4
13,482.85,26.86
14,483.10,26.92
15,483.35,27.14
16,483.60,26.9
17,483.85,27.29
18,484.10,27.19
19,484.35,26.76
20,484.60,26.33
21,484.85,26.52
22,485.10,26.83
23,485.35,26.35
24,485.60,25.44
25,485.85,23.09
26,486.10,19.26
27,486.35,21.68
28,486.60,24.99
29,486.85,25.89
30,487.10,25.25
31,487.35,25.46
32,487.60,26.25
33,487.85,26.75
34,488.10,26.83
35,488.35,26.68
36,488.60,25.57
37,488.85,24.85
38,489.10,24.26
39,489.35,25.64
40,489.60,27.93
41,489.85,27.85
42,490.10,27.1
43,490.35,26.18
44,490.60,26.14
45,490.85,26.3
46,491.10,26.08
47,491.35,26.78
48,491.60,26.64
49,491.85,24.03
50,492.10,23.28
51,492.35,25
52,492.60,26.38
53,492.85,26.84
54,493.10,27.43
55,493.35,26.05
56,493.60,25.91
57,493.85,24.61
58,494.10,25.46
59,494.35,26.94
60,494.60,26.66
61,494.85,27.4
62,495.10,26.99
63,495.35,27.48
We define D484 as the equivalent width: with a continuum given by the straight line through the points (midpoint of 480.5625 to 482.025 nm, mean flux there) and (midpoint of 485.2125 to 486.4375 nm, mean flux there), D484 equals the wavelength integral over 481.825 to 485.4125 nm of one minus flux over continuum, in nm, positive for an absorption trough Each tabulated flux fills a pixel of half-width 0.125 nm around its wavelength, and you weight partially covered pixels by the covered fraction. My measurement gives -0.21 nm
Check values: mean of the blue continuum 27.7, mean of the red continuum 23.2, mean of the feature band 26.9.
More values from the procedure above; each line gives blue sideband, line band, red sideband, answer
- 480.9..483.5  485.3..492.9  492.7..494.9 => 0.34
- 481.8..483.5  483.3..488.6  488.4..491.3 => 0.20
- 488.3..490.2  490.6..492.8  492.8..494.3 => 0.04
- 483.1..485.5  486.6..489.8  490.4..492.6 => 0.02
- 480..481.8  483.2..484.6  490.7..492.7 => -0.01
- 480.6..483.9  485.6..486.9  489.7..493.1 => 0.18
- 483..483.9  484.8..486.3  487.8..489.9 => 0.13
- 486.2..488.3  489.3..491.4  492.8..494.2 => -0.08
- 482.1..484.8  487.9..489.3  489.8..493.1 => 0.03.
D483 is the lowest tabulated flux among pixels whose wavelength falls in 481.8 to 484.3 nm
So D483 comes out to 26.4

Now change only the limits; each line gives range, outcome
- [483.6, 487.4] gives 19.26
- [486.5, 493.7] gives 23.28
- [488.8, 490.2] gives 24.26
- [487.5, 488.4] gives 26.25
